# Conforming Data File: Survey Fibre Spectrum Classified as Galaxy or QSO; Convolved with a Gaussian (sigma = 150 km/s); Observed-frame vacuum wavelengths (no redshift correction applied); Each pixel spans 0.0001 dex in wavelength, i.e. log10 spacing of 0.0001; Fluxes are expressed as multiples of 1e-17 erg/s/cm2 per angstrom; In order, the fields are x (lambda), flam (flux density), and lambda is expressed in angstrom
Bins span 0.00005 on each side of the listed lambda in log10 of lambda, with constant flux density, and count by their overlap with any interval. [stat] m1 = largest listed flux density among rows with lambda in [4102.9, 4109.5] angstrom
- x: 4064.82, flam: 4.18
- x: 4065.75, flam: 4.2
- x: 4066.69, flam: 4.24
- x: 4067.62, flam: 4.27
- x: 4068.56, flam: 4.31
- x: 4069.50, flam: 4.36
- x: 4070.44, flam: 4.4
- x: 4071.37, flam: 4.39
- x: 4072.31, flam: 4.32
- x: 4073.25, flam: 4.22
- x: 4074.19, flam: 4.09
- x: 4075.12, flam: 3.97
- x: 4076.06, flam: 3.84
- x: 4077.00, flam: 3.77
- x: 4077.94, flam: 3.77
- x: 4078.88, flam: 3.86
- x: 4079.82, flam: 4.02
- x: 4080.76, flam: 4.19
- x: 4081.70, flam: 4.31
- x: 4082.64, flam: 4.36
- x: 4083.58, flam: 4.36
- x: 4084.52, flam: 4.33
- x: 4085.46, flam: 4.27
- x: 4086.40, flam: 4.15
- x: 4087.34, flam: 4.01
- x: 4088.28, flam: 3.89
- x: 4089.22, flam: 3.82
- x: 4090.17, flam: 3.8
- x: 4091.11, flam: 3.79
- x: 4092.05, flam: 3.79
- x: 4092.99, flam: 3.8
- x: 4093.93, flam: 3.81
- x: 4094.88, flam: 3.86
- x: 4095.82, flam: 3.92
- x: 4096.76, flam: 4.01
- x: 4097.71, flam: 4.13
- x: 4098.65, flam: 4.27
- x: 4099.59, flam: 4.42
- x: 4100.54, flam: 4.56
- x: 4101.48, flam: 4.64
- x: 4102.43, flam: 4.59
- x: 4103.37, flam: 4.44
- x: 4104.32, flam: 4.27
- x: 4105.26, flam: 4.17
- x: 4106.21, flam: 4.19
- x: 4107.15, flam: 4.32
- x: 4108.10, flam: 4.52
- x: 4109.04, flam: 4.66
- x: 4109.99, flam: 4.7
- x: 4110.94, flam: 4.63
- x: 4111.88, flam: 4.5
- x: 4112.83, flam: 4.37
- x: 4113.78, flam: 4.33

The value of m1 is 4.66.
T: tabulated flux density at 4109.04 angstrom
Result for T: 4.66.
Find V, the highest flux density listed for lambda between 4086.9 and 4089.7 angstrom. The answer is 4.01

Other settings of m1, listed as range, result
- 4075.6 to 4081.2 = 4.19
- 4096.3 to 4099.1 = 4.27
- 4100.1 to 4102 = 4.64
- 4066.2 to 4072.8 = 4.4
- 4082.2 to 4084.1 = 4.36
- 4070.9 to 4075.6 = 4.39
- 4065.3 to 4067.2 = 4.24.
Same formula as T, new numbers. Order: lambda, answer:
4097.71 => 4.13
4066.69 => 4.24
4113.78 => 4.33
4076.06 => 3.84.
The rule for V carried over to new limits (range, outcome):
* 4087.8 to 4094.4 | 3.89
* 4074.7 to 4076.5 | 3.97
